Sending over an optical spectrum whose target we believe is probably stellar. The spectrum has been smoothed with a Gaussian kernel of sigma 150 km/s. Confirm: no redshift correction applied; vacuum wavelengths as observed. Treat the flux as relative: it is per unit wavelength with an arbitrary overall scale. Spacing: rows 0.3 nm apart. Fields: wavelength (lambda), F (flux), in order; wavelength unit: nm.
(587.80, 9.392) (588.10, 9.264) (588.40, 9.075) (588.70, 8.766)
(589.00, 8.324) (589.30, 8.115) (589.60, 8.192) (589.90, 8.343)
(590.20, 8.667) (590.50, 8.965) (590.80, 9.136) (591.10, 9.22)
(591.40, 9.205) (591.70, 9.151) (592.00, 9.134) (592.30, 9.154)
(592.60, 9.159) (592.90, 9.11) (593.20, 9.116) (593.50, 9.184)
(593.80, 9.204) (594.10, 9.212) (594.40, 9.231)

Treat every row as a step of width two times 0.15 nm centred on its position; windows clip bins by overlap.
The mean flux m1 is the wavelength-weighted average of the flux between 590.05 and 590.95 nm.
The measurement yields 8.92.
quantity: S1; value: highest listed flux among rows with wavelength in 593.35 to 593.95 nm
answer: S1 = 9.204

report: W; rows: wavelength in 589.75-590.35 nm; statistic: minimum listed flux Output 8.343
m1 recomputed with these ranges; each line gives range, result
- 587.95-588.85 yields 9.04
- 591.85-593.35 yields 9.13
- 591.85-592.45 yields 9.14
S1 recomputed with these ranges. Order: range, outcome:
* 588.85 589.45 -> 8.324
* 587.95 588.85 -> 9.264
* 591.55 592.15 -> 9.151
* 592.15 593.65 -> 9.184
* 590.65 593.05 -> 9.22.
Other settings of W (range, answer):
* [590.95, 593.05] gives 9.11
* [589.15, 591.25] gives 8.115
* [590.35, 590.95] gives 8.965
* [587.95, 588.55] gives 9.075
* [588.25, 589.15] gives 8.324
